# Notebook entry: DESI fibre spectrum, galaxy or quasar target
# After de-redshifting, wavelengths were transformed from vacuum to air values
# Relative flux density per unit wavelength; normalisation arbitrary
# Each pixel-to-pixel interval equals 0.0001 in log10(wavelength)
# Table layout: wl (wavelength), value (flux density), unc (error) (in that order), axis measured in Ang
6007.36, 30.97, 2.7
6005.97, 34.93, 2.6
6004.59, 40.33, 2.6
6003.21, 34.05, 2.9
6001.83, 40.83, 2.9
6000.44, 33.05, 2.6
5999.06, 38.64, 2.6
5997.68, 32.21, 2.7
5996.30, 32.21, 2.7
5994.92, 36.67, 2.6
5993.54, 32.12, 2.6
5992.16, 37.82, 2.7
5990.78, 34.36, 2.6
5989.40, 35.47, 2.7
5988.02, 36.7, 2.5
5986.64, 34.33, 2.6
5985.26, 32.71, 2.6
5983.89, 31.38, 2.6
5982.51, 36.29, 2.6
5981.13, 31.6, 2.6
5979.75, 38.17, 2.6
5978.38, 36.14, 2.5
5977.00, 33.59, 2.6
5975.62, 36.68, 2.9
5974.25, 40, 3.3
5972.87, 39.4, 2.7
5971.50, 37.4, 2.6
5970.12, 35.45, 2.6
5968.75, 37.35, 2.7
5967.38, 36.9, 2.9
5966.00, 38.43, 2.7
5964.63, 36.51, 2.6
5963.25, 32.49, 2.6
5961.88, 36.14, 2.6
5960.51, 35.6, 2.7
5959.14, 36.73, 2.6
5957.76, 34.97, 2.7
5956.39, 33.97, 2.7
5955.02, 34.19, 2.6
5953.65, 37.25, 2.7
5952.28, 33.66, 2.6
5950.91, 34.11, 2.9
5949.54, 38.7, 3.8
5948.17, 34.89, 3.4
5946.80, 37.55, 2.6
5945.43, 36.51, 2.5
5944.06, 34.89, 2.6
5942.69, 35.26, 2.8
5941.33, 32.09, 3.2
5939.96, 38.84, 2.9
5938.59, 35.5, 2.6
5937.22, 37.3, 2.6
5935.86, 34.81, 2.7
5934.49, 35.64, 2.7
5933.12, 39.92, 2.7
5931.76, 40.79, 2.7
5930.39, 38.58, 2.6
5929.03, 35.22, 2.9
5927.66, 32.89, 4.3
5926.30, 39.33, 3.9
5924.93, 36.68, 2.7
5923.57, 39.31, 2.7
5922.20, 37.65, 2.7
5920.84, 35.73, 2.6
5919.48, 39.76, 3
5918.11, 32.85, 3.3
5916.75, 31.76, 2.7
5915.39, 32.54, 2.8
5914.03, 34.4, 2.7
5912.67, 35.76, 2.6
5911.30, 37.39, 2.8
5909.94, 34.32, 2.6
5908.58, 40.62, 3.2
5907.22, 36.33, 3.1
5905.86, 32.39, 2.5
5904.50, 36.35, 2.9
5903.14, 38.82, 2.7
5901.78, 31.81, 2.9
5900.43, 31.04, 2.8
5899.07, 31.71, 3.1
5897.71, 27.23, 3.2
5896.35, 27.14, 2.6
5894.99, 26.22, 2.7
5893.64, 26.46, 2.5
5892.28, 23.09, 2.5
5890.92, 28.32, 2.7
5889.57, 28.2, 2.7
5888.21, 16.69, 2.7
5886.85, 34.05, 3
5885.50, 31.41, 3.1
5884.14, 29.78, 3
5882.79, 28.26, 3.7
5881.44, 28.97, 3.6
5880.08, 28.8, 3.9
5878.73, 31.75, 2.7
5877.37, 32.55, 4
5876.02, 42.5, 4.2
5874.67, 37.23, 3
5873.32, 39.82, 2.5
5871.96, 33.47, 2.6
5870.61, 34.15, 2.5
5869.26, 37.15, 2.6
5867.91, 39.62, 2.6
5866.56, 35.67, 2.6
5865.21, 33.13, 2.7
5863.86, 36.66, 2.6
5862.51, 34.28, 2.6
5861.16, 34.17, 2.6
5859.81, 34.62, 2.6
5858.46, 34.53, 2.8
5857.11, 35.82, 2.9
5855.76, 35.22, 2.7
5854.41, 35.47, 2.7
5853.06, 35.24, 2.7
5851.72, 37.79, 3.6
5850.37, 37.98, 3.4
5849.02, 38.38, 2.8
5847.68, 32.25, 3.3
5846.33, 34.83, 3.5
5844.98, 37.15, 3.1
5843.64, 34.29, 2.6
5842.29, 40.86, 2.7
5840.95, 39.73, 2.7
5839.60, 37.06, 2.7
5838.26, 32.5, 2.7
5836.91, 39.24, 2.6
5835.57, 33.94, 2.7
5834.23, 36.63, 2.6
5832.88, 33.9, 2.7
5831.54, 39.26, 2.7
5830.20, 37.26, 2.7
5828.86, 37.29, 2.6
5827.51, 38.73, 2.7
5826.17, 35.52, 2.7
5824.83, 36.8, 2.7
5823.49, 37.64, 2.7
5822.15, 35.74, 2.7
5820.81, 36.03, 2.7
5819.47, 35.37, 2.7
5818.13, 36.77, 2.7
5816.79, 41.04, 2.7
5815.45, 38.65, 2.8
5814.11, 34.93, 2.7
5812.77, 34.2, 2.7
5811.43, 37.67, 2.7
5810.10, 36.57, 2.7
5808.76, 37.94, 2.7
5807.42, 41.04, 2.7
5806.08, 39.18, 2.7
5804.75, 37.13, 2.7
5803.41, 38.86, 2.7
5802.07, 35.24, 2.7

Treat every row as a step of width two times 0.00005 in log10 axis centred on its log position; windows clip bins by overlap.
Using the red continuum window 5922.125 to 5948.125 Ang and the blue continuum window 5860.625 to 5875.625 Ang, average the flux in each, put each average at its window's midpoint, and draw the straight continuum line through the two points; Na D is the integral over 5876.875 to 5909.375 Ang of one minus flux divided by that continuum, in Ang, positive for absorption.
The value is 5.4 Ang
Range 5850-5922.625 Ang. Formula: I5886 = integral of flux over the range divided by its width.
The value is 33.4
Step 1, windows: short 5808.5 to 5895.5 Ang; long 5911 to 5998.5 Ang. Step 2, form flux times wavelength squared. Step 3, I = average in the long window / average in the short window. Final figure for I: 1.1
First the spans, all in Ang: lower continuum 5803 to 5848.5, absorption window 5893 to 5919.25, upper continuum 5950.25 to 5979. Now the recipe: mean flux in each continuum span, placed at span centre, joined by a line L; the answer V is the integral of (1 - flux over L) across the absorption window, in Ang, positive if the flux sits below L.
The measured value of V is 2.4 Ang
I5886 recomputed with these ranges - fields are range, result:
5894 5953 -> 35.2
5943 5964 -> 35.4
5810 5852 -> 36.7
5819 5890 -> 35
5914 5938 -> 36.5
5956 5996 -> 35.7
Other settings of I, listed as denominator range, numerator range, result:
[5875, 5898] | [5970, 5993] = 1.27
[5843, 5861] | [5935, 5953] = 1.03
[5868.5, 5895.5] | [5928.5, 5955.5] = 1.20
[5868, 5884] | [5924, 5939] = 1.11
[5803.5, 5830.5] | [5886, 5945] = 0.94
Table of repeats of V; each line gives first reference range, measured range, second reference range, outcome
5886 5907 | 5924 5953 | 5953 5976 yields -2.3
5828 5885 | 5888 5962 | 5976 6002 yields 1.6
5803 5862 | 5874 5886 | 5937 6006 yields 1.3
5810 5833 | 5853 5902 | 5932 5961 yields 5.8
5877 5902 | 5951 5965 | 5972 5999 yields -0.7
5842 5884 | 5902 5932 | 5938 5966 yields -0.7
